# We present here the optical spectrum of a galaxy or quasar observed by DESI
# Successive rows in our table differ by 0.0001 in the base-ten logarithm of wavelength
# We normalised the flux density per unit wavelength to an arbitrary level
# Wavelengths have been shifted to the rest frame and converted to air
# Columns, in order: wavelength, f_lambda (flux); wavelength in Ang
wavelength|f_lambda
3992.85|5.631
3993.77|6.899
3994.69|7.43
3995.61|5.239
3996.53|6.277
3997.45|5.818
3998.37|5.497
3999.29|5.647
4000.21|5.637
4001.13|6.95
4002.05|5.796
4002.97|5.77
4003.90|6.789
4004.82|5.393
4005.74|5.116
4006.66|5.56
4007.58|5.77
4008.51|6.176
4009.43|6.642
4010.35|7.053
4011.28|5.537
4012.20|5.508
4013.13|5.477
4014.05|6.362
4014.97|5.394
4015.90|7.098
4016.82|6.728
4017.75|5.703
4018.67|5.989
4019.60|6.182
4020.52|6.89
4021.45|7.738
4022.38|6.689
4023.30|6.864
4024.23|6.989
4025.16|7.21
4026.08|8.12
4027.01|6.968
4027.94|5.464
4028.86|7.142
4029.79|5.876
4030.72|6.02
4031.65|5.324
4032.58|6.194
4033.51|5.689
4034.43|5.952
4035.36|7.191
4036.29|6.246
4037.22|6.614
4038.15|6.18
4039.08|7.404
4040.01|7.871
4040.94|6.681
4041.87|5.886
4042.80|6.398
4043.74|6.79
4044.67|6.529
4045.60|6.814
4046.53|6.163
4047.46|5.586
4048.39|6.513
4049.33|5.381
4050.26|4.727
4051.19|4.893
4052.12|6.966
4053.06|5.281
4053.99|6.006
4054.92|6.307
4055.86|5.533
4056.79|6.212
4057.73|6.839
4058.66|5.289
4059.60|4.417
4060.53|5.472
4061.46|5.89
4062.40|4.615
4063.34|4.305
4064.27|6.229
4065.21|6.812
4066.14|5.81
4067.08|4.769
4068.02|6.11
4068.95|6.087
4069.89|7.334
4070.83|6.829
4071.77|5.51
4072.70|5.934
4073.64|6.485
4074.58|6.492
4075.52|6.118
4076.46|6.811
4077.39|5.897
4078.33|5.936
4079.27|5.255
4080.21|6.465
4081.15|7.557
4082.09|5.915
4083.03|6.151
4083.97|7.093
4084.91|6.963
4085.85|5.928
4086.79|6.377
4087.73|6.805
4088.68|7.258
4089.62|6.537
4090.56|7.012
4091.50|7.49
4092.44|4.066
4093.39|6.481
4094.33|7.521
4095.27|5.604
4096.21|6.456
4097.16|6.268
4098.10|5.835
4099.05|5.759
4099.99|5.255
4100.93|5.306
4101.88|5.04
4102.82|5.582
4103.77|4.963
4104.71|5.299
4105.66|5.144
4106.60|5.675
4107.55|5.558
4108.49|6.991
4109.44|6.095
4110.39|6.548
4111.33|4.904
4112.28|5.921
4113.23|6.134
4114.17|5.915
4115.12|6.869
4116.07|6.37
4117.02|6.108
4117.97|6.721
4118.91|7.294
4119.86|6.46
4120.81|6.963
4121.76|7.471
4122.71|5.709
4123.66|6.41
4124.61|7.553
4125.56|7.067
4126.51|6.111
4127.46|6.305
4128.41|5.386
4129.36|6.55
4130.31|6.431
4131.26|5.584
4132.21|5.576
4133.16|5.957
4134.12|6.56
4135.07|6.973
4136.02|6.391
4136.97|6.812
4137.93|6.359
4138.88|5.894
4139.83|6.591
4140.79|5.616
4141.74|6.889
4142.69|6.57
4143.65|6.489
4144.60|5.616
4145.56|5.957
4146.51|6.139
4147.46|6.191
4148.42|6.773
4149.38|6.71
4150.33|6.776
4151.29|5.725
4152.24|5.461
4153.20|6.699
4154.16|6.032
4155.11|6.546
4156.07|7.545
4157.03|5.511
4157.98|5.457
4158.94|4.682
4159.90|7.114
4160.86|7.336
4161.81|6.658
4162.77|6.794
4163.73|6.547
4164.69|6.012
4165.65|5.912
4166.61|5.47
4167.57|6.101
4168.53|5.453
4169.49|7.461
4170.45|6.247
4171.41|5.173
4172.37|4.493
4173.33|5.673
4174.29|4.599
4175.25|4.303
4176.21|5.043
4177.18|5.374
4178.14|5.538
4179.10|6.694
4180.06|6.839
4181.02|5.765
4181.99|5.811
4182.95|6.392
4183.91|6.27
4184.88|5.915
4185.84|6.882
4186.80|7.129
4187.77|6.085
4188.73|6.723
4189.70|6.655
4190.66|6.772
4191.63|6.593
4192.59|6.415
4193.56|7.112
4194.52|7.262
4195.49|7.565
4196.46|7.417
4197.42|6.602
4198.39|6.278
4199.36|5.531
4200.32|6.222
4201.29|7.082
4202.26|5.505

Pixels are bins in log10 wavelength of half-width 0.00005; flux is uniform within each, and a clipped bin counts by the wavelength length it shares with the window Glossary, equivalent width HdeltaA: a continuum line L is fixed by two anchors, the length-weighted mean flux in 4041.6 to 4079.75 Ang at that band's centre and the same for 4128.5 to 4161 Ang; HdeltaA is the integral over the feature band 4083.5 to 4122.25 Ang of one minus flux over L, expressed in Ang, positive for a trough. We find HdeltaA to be -0.6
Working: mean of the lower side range 5.93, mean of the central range 6.2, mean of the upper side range 6.26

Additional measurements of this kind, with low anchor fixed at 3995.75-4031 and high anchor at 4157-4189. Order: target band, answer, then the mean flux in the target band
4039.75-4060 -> 0.5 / 6.03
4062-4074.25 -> 0.5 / 5.92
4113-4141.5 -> -1.6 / 6.41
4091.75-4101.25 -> 0.3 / 5.9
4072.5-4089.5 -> -0.8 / 6.42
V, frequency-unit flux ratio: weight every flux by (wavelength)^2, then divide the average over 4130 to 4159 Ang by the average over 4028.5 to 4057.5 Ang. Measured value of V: 1.1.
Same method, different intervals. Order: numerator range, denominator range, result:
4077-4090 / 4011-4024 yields 1.05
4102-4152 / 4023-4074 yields 1.05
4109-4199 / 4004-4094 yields 1.06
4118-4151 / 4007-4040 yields 1.05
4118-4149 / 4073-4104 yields 1.05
